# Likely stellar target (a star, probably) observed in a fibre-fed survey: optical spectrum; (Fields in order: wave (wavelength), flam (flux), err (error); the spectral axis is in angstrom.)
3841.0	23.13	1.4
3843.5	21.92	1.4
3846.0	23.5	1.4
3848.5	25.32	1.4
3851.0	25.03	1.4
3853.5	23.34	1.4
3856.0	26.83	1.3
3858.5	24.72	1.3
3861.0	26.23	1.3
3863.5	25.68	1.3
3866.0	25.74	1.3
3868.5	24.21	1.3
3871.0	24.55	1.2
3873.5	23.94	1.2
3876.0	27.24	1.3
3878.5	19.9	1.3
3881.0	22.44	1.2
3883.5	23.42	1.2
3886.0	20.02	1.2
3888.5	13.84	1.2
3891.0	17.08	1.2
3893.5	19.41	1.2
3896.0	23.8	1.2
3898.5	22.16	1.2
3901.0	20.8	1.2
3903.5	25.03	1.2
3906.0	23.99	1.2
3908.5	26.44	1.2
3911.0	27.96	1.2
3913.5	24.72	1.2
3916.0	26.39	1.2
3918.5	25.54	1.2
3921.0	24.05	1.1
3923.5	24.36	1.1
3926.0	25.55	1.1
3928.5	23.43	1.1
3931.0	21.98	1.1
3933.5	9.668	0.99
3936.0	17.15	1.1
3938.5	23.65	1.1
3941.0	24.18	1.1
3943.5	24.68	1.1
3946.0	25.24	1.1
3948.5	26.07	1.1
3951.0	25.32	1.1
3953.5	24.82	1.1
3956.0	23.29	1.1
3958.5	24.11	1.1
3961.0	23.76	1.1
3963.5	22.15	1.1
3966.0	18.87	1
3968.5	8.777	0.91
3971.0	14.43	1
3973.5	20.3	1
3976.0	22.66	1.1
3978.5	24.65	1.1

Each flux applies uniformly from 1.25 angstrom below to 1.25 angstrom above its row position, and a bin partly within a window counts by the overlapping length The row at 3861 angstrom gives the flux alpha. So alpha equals 26.23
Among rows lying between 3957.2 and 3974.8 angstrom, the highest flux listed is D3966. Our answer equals 24.11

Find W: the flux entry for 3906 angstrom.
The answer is 23.99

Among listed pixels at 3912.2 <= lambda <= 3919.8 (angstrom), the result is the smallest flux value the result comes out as 24.72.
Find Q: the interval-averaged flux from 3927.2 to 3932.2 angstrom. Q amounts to 22.7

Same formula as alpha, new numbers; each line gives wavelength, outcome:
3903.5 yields 25.03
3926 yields 25.55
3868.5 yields 24.21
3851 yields 25.03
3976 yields 22.66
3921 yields 24.05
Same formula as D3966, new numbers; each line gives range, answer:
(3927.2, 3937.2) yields 23.43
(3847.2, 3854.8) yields 25.32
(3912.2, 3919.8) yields 26.39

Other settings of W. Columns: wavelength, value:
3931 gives 21.98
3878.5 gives 19.9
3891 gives 17.08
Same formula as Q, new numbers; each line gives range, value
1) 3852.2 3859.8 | 25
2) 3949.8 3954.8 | 25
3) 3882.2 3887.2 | 21.7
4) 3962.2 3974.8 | 17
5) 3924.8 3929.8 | 24.5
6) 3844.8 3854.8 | 24.3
